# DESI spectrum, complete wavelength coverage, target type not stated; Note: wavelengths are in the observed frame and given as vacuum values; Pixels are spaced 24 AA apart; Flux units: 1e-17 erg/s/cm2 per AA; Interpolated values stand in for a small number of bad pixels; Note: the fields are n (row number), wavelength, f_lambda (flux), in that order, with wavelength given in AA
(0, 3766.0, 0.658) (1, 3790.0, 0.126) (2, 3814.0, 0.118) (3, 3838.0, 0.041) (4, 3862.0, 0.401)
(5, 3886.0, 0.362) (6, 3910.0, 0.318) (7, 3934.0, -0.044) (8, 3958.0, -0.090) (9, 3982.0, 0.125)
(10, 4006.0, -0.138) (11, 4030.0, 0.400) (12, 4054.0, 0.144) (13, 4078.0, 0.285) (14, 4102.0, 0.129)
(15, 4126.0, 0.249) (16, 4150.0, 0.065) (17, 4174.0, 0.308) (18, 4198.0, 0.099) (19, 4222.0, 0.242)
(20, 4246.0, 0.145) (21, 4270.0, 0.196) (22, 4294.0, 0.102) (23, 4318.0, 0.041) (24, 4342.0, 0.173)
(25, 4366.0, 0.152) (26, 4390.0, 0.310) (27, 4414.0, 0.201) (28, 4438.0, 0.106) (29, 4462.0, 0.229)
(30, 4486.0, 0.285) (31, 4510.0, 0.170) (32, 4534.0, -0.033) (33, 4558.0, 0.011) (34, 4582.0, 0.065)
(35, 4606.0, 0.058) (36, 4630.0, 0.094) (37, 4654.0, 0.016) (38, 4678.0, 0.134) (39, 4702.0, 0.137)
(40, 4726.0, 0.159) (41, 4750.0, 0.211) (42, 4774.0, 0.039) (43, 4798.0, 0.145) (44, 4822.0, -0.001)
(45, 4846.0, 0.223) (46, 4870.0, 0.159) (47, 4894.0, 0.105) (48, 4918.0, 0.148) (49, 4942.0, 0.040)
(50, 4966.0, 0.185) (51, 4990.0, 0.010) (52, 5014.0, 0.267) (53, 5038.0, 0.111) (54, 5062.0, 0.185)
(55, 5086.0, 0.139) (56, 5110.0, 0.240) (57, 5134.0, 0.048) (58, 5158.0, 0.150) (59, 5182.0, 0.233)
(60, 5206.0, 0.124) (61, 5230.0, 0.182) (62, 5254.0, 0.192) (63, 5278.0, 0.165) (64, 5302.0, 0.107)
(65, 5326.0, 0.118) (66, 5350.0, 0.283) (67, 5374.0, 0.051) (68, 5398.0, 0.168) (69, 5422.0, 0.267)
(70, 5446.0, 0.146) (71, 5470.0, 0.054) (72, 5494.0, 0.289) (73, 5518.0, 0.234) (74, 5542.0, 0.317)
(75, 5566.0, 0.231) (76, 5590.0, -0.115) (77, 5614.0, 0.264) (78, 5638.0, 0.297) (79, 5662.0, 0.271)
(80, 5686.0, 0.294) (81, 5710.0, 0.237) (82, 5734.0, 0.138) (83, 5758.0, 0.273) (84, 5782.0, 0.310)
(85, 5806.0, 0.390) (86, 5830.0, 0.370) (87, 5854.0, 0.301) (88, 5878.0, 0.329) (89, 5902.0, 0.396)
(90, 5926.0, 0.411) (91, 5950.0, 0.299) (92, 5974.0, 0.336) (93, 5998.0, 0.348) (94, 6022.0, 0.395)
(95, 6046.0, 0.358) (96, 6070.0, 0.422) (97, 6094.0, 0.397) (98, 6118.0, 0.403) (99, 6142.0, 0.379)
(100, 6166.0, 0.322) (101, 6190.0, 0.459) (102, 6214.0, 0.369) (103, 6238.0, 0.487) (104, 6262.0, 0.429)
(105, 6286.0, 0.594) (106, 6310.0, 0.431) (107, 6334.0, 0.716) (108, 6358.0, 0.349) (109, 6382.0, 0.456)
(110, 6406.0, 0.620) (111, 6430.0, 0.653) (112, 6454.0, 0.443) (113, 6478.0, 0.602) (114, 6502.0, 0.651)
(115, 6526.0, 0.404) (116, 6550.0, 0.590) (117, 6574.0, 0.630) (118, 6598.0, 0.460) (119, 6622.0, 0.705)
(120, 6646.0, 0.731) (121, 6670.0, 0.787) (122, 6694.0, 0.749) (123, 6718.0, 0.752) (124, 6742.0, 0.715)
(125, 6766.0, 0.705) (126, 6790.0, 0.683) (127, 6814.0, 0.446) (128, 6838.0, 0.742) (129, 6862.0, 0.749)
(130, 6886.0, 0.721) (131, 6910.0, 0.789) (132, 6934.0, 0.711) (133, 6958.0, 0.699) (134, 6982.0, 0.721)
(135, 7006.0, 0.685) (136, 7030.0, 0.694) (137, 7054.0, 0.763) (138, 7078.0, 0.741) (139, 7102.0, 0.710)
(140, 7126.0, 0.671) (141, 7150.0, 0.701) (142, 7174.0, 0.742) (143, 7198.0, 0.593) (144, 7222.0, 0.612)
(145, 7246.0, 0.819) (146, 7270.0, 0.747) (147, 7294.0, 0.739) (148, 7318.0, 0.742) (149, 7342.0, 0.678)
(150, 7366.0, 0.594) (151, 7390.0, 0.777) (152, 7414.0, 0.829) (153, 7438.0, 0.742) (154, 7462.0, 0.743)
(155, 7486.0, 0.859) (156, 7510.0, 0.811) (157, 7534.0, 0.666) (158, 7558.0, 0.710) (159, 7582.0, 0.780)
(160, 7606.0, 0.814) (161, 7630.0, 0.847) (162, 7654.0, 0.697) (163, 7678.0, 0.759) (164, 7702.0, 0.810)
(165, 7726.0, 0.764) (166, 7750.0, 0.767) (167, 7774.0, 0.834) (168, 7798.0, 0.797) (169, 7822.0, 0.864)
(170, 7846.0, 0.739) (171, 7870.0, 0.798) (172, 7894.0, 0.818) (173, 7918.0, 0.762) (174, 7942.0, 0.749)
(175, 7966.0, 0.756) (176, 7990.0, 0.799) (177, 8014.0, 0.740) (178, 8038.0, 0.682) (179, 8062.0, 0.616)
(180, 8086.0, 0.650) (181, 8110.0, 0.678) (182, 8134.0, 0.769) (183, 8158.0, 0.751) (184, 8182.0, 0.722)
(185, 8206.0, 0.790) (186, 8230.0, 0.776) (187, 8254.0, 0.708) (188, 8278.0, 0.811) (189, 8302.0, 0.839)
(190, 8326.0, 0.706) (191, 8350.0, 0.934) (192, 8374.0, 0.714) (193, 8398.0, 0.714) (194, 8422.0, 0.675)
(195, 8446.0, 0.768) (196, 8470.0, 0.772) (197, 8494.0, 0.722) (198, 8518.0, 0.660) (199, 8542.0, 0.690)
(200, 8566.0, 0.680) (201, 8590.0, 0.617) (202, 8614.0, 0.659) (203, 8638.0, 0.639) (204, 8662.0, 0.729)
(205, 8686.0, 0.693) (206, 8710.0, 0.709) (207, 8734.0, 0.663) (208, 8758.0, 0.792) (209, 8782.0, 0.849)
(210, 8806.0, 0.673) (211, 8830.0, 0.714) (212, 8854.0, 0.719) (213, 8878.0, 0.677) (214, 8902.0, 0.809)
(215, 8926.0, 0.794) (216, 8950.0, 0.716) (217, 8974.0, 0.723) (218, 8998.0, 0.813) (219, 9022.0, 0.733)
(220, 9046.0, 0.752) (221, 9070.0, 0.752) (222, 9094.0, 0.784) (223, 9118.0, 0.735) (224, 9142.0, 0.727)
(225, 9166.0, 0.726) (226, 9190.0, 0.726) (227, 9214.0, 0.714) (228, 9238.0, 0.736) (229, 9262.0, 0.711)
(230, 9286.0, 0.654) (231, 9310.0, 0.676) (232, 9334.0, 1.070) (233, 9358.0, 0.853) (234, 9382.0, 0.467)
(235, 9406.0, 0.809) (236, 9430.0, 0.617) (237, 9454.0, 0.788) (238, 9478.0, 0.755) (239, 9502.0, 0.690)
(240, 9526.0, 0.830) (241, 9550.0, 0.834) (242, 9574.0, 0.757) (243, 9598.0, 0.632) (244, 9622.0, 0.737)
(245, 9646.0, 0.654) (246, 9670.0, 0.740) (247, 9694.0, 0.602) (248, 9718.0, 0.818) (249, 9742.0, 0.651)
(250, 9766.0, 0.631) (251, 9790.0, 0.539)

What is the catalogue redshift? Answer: 0.66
